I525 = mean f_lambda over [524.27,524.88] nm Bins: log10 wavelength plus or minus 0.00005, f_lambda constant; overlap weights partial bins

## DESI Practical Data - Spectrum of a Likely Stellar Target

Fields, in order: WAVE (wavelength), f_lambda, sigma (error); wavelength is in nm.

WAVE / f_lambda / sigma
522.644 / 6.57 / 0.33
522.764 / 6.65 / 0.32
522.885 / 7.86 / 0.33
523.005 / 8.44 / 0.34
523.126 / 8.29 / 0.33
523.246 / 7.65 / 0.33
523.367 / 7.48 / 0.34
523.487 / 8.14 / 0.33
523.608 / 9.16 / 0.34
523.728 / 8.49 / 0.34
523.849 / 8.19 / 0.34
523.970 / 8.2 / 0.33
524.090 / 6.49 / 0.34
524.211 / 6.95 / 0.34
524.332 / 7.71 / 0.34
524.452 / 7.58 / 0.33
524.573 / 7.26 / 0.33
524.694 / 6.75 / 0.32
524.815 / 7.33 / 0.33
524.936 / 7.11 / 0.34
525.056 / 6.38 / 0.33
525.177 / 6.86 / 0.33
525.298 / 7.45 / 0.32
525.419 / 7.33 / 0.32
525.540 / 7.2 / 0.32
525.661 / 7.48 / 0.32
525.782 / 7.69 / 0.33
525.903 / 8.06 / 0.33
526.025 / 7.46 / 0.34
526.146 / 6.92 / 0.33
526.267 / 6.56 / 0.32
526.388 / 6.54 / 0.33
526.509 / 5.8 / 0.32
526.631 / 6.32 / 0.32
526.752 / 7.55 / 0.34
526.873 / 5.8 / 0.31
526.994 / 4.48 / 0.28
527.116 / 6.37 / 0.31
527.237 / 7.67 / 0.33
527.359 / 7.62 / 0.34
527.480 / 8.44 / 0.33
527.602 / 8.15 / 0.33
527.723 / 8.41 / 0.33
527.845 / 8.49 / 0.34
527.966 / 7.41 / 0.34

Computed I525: 7.32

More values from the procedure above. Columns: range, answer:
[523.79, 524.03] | 8.19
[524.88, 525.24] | 6.8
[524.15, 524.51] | 7.41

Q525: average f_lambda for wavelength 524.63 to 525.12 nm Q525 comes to 6.9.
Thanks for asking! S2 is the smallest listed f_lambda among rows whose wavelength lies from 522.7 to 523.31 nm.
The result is 6.65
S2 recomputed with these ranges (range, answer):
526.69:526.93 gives 5.8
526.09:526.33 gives 6.56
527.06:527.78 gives 6.37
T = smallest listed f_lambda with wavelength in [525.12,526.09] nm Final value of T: 6.86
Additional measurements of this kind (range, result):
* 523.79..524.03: 8.19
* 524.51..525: 6.75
